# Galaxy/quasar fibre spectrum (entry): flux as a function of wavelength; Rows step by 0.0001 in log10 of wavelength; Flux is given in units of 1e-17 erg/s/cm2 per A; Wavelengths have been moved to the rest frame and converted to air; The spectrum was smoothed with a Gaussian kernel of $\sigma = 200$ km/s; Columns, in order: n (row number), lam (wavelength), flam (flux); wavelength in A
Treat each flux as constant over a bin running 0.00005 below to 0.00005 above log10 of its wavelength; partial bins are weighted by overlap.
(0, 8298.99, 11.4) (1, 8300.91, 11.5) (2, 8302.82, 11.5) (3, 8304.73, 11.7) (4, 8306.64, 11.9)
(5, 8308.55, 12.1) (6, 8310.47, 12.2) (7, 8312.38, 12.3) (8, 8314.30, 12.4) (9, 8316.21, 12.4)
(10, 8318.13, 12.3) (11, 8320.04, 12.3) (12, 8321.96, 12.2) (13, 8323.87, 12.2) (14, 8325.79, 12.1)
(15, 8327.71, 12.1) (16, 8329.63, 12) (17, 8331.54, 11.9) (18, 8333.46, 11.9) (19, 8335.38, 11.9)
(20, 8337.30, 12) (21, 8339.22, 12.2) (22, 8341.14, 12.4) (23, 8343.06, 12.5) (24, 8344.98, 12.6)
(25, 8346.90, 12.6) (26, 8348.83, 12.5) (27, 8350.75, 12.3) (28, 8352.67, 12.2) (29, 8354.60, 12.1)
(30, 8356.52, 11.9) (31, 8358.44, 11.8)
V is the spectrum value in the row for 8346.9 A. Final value 12.6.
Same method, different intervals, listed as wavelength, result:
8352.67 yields 12.2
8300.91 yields 11.5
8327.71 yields 12.1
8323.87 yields 12.2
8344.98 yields 12.6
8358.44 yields 11.8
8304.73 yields 11.7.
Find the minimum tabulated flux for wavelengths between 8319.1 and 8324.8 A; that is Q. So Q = 12.2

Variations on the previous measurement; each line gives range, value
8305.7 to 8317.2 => 11.9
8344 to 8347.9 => 12.6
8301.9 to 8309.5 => 11.5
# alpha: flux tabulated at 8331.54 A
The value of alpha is 11.9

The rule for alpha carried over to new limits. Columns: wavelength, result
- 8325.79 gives 12.1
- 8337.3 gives 12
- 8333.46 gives 11.9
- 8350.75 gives 12.3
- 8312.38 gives 12.3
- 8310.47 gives 12.2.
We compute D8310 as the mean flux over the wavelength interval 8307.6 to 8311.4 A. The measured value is 12.1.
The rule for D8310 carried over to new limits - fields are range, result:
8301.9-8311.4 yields 11.9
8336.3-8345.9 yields 12.3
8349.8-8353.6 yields 12.3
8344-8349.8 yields 12.6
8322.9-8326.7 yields 12.2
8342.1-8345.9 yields 12.6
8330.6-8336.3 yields 11.9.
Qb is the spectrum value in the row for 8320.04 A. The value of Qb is 12.3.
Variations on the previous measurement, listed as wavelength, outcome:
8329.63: 12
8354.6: 12.1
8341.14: 12.4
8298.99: 11.4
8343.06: 12.5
